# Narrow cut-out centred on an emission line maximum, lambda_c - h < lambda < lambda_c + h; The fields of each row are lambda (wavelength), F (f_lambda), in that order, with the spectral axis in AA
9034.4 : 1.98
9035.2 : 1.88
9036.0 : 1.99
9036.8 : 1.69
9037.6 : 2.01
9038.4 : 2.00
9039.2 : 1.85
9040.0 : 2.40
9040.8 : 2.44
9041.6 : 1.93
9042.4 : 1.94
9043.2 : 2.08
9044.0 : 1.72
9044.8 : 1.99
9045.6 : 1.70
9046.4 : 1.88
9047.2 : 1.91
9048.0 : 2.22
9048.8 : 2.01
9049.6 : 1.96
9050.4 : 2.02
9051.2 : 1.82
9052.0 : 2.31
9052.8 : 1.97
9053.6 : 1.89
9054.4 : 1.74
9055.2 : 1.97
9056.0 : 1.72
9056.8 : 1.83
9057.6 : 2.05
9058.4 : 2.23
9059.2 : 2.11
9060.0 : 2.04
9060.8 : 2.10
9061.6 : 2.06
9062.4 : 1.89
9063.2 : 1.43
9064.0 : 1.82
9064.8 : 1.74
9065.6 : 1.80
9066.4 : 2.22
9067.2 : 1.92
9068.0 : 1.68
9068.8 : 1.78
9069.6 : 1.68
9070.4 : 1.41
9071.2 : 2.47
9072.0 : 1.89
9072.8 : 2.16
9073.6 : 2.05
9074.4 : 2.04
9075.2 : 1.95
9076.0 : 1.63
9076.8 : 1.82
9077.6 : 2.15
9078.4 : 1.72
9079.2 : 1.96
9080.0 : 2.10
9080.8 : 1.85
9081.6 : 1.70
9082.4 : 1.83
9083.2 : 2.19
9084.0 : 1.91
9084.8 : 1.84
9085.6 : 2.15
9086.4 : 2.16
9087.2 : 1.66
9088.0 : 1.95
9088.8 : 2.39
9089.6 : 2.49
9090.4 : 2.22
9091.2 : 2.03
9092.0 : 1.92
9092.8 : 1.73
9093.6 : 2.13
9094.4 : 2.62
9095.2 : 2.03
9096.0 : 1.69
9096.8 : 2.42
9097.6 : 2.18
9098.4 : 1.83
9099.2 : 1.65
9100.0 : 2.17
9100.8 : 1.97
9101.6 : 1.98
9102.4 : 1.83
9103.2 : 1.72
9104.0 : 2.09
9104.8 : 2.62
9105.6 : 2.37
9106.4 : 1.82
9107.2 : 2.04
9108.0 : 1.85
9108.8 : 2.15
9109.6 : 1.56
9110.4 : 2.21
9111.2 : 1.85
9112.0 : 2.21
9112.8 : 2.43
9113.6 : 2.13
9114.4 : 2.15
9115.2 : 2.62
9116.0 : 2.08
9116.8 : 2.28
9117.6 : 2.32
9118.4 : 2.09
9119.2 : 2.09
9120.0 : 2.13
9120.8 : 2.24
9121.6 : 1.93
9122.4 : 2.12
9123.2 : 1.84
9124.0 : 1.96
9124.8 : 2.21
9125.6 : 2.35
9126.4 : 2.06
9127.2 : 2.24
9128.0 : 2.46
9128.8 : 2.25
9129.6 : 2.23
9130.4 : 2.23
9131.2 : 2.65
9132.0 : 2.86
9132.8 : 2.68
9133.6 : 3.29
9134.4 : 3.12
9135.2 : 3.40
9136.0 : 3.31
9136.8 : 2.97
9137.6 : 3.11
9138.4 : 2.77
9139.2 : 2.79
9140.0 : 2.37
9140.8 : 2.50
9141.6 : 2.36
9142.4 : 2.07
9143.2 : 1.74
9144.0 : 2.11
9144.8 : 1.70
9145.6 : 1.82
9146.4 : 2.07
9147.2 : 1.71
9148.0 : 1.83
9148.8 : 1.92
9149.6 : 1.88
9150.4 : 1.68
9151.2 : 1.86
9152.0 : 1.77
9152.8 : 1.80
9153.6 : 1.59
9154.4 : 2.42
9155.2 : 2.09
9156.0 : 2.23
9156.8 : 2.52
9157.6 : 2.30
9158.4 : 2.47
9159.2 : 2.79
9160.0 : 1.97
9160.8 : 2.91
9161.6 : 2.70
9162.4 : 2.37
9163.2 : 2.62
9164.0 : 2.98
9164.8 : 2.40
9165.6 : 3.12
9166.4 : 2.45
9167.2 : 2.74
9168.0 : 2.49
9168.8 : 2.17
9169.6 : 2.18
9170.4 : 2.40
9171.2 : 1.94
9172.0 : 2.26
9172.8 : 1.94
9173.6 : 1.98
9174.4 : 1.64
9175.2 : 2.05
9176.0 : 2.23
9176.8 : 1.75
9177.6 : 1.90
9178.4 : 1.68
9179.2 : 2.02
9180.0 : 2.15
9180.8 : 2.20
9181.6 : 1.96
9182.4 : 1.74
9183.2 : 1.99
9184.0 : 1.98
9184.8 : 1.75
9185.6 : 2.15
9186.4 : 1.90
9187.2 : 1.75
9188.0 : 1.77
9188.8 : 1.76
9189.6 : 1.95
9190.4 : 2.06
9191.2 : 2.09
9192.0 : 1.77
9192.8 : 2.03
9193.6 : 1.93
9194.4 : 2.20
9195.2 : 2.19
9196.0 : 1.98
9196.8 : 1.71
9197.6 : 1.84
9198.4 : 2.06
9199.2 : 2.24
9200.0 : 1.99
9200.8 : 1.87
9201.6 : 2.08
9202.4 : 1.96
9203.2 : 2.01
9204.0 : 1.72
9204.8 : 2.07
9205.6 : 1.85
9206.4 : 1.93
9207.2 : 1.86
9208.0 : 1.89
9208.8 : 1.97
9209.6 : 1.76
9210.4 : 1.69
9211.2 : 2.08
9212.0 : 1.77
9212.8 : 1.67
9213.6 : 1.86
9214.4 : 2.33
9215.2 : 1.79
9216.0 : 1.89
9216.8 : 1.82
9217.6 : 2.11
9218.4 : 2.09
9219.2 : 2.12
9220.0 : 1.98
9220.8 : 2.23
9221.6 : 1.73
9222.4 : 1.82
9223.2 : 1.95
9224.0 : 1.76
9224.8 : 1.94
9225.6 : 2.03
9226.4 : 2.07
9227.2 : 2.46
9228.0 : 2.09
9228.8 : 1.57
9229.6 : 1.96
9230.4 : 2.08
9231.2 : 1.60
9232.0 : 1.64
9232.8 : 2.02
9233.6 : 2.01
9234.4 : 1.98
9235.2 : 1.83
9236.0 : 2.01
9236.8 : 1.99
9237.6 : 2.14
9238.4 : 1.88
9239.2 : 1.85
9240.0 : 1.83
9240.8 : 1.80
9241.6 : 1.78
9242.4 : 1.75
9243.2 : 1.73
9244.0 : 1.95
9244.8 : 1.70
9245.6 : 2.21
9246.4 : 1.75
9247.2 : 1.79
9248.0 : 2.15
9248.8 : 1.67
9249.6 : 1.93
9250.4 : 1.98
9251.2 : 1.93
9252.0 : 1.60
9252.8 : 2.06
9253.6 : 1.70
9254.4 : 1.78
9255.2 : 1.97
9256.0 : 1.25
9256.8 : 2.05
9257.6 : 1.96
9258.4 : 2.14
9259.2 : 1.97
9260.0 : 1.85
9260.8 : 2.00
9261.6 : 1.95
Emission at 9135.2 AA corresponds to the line H-alpha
